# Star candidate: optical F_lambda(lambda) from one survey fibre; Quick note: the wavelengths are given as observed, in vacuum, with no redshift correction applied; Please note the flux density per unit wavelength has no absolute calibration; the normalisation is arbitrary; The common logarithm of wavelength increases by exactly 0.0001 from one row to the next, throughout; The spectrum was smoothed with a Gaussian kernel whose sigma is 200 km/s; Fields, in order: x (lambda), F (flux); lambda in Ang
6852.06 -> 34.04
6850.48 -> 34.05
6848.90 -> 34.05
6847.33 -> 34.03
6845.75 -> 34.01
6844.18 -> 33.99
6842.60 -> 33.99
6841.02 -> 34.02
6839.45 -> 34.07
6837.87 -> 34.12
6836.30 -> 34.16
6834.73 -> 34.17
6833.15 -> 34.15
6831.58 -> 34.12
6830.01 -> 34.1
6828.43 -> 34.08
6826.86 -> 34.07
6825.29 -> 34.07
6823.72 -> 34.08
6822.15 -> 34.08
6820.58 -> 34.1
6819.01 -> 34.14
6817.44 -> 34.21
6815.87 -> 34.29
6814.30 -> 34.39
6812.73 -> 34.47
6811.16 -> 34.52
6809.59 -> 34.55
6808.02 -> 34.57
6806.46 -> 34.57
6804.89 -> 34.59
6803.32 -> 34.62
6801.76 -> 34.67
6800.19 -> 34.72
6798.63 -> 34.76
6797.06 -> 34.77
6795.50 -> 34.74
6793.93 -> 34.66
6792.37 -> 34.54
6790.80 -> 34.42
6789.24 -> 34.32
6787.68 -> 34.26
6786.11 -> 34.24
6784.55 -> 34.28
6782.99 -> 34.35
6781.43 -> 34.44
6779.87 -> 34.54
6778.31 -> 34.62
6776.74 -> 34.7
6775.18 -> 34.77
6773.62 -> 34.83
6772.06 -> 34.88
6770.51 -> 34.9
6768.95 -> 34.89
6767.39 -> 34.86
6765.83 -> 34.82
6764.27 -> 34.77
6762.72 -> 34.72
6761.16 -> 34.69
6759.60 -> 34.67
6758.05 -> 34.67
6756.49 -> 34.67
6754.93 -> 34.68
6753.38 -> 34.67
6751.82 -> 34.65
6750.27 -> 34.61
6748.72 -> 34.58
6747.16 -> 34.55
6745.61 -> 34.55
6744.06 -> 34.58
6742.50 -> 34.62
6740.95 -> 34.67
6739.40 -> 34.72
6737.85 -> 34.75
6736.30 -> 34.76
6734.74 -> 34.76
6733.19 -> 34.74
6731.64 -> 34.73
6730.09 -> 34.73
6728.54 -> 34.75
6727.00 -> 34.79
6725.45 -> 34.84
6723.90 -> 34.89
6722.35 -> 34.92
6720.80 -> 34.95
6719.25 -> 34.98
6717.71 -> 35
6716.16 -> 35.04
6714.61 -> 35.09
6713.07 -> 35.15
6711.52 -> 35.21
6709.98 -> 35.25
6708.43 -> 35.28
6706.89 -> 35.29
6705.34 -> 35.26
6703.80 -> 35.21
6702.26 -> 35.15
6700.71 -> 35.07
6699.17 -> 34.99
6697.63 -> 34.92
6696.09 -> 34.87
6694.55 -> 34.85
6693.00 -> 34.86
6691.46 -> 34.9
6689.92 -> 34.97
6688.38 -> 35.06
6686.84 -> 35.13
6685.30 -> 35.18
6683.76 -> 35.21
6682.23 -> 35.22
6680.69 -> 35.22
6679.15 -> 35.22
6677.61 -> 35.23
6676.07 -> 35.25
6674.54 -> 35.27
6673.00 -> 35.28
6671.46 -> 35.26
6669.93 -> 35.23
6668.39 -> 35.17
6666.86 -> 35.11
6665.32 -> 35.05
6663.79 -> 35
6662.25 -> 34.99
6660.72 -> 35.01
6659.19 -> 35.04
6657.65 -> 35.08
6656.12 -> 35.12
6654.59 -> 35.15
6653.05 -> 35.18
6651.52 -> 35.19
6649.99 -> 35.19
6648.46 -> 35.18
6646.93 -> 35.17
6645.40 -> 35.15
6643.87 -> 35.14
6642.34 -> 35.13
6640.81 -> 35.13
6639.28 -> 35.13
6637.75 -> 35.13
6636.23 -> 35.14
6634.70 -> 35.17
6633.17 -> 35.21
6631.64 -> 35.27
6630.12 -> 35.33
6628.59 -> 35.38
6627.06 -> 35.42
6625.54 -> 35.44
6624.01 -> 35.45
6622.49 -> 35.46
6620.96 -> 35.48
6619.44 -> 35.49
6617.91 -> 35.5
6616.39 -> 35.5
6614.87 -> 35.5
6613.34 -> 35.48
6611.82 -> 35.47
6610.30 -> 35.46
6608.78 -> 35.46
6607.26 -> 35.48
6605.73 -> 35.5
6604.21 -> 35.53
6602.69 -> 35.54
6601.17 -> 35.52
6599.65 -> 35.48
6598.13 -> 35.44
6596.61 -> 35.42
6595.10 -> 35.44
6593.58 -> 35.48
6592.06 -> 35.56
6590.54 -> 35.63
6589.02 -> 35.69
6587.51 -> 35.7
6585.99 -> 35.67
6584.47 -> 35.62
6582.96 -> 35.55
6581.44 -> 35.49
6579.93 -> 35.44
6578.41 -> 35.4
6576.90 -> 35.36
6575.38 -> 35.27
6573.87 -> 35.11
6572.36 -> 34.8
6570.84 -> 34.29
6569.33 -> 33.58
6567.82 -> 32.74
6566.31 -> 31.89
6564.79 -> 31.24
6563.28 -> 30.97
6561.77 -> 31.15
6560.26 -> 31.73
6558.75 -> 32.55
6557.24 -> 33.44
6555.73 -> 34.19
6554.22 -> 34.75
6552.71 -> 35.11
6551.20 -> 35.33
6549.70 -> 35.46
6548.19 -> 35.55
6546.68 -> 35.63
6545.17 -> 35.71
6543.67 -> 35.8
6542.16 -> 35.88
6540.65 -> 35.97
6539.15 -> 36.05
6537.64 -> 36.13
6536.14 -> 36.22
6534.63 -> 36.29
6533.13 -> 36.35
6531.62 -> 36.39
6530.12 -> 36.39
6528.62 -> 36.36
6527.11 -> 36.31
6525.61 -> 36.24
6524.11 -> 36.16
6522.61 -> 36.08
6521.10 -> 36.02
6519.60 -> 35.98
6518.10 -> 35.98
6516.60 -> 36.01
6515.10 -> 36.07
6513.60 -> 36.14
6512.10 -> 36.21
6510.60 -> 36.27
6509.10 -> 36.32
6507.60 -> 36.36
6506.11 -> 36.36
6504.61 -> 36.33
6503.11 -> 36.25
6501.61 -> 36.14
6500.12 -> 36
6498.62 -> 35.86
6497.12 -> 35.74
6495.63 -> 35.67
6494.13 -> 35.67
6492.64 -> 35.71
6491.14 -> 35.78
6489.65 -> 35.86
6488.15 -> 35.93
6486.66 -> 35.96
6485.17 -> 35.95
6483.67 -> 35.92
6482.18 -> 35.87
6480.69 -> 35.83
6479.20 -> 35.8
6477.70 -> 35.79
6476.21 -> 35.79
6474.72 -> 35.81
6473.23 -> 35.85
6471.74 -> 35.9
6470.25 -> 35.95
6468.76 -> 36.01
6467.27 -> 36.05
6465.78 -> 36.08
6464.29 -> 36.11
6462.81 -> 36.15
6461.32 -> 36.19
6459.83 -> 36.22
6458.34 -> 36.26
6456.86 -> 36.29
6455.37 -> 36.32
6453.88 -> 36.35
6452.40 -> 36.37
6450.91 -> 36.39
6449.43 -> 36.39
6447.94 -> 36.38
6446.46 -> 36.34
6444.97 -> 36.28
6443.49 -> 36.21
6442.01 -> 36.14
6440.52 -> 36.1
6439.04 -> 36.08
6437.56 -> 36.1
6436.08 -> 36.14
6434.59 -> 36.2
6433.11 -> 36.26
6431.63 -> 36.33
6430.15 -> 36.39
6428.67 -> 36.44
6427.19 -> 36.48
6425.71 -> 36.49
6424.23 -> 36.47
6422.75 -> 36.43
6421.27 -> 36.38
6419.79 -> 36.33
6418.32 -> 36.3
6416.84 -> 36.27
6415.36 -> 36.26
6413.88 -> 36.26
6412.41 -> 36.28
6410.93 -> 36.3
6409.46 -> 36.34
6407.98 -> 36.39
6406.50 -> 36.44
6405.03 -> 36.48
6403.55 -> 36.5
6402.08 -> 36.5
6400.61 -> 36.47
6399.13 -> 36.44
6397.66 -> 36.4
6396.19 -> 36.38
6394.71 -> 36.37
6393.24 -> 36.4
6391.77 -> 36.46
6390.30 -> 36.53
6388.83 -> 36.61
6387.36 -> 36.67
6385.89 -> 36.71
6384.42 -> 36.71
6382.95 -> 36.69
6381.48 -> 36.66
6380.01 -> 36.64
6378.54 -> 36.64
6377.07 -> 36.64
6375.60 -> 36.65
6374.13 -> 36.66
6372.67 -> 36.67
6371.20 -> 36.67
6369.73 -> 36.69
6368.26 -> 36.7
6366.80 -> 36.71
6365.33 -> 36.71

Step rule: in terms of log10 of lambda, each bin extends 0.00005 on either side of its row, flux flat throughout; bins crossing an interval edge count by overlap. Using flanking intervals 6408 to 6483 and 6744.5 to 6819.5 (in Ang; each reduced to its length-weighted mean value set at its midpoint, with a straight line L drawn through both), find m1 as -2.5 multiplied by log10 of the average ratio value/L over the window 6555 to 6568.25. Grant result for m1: 0.11 mag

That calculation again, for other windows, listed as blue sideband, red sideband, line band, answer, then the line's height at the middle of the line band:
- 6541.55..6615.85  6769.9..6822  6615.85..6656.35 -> -0.02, 34.7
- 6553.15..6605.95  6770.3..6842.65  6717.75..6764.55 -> -0.01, 34.4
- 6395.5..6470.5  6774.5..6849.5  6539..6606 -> 0.03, 35.6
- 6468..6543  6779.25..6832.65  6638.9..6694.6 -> 0.00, 35.2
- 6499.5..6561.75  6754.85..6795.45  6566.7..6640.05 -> 0.00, 35.4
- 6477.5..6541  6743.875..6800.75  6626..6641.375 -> 0.00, 35.4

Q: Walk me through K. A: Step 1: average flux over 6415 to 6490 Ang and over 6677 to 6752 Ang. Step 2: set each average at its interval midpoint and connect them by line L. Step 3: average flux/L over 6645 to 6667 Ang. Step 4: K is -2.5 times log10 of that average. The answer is 0.00 mag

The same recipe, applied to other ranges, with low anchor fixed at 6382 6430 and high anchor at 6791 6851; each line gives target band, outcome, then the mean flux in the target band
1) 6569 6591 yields 0.01 mag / 35.3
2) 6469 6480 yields 0.01 mag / 35.8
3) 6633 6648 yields 0.00 mag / 35.2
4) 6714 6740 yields 0.00 mag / 34.8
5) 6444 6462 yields 0.00 mag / 36.3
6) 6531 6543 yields -0.01 mag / 36.1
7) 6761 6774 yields -0.01 mag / 34.8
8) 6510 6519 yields -0.01 mag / 36.1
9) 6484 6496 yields 0.01 mag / 35.8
